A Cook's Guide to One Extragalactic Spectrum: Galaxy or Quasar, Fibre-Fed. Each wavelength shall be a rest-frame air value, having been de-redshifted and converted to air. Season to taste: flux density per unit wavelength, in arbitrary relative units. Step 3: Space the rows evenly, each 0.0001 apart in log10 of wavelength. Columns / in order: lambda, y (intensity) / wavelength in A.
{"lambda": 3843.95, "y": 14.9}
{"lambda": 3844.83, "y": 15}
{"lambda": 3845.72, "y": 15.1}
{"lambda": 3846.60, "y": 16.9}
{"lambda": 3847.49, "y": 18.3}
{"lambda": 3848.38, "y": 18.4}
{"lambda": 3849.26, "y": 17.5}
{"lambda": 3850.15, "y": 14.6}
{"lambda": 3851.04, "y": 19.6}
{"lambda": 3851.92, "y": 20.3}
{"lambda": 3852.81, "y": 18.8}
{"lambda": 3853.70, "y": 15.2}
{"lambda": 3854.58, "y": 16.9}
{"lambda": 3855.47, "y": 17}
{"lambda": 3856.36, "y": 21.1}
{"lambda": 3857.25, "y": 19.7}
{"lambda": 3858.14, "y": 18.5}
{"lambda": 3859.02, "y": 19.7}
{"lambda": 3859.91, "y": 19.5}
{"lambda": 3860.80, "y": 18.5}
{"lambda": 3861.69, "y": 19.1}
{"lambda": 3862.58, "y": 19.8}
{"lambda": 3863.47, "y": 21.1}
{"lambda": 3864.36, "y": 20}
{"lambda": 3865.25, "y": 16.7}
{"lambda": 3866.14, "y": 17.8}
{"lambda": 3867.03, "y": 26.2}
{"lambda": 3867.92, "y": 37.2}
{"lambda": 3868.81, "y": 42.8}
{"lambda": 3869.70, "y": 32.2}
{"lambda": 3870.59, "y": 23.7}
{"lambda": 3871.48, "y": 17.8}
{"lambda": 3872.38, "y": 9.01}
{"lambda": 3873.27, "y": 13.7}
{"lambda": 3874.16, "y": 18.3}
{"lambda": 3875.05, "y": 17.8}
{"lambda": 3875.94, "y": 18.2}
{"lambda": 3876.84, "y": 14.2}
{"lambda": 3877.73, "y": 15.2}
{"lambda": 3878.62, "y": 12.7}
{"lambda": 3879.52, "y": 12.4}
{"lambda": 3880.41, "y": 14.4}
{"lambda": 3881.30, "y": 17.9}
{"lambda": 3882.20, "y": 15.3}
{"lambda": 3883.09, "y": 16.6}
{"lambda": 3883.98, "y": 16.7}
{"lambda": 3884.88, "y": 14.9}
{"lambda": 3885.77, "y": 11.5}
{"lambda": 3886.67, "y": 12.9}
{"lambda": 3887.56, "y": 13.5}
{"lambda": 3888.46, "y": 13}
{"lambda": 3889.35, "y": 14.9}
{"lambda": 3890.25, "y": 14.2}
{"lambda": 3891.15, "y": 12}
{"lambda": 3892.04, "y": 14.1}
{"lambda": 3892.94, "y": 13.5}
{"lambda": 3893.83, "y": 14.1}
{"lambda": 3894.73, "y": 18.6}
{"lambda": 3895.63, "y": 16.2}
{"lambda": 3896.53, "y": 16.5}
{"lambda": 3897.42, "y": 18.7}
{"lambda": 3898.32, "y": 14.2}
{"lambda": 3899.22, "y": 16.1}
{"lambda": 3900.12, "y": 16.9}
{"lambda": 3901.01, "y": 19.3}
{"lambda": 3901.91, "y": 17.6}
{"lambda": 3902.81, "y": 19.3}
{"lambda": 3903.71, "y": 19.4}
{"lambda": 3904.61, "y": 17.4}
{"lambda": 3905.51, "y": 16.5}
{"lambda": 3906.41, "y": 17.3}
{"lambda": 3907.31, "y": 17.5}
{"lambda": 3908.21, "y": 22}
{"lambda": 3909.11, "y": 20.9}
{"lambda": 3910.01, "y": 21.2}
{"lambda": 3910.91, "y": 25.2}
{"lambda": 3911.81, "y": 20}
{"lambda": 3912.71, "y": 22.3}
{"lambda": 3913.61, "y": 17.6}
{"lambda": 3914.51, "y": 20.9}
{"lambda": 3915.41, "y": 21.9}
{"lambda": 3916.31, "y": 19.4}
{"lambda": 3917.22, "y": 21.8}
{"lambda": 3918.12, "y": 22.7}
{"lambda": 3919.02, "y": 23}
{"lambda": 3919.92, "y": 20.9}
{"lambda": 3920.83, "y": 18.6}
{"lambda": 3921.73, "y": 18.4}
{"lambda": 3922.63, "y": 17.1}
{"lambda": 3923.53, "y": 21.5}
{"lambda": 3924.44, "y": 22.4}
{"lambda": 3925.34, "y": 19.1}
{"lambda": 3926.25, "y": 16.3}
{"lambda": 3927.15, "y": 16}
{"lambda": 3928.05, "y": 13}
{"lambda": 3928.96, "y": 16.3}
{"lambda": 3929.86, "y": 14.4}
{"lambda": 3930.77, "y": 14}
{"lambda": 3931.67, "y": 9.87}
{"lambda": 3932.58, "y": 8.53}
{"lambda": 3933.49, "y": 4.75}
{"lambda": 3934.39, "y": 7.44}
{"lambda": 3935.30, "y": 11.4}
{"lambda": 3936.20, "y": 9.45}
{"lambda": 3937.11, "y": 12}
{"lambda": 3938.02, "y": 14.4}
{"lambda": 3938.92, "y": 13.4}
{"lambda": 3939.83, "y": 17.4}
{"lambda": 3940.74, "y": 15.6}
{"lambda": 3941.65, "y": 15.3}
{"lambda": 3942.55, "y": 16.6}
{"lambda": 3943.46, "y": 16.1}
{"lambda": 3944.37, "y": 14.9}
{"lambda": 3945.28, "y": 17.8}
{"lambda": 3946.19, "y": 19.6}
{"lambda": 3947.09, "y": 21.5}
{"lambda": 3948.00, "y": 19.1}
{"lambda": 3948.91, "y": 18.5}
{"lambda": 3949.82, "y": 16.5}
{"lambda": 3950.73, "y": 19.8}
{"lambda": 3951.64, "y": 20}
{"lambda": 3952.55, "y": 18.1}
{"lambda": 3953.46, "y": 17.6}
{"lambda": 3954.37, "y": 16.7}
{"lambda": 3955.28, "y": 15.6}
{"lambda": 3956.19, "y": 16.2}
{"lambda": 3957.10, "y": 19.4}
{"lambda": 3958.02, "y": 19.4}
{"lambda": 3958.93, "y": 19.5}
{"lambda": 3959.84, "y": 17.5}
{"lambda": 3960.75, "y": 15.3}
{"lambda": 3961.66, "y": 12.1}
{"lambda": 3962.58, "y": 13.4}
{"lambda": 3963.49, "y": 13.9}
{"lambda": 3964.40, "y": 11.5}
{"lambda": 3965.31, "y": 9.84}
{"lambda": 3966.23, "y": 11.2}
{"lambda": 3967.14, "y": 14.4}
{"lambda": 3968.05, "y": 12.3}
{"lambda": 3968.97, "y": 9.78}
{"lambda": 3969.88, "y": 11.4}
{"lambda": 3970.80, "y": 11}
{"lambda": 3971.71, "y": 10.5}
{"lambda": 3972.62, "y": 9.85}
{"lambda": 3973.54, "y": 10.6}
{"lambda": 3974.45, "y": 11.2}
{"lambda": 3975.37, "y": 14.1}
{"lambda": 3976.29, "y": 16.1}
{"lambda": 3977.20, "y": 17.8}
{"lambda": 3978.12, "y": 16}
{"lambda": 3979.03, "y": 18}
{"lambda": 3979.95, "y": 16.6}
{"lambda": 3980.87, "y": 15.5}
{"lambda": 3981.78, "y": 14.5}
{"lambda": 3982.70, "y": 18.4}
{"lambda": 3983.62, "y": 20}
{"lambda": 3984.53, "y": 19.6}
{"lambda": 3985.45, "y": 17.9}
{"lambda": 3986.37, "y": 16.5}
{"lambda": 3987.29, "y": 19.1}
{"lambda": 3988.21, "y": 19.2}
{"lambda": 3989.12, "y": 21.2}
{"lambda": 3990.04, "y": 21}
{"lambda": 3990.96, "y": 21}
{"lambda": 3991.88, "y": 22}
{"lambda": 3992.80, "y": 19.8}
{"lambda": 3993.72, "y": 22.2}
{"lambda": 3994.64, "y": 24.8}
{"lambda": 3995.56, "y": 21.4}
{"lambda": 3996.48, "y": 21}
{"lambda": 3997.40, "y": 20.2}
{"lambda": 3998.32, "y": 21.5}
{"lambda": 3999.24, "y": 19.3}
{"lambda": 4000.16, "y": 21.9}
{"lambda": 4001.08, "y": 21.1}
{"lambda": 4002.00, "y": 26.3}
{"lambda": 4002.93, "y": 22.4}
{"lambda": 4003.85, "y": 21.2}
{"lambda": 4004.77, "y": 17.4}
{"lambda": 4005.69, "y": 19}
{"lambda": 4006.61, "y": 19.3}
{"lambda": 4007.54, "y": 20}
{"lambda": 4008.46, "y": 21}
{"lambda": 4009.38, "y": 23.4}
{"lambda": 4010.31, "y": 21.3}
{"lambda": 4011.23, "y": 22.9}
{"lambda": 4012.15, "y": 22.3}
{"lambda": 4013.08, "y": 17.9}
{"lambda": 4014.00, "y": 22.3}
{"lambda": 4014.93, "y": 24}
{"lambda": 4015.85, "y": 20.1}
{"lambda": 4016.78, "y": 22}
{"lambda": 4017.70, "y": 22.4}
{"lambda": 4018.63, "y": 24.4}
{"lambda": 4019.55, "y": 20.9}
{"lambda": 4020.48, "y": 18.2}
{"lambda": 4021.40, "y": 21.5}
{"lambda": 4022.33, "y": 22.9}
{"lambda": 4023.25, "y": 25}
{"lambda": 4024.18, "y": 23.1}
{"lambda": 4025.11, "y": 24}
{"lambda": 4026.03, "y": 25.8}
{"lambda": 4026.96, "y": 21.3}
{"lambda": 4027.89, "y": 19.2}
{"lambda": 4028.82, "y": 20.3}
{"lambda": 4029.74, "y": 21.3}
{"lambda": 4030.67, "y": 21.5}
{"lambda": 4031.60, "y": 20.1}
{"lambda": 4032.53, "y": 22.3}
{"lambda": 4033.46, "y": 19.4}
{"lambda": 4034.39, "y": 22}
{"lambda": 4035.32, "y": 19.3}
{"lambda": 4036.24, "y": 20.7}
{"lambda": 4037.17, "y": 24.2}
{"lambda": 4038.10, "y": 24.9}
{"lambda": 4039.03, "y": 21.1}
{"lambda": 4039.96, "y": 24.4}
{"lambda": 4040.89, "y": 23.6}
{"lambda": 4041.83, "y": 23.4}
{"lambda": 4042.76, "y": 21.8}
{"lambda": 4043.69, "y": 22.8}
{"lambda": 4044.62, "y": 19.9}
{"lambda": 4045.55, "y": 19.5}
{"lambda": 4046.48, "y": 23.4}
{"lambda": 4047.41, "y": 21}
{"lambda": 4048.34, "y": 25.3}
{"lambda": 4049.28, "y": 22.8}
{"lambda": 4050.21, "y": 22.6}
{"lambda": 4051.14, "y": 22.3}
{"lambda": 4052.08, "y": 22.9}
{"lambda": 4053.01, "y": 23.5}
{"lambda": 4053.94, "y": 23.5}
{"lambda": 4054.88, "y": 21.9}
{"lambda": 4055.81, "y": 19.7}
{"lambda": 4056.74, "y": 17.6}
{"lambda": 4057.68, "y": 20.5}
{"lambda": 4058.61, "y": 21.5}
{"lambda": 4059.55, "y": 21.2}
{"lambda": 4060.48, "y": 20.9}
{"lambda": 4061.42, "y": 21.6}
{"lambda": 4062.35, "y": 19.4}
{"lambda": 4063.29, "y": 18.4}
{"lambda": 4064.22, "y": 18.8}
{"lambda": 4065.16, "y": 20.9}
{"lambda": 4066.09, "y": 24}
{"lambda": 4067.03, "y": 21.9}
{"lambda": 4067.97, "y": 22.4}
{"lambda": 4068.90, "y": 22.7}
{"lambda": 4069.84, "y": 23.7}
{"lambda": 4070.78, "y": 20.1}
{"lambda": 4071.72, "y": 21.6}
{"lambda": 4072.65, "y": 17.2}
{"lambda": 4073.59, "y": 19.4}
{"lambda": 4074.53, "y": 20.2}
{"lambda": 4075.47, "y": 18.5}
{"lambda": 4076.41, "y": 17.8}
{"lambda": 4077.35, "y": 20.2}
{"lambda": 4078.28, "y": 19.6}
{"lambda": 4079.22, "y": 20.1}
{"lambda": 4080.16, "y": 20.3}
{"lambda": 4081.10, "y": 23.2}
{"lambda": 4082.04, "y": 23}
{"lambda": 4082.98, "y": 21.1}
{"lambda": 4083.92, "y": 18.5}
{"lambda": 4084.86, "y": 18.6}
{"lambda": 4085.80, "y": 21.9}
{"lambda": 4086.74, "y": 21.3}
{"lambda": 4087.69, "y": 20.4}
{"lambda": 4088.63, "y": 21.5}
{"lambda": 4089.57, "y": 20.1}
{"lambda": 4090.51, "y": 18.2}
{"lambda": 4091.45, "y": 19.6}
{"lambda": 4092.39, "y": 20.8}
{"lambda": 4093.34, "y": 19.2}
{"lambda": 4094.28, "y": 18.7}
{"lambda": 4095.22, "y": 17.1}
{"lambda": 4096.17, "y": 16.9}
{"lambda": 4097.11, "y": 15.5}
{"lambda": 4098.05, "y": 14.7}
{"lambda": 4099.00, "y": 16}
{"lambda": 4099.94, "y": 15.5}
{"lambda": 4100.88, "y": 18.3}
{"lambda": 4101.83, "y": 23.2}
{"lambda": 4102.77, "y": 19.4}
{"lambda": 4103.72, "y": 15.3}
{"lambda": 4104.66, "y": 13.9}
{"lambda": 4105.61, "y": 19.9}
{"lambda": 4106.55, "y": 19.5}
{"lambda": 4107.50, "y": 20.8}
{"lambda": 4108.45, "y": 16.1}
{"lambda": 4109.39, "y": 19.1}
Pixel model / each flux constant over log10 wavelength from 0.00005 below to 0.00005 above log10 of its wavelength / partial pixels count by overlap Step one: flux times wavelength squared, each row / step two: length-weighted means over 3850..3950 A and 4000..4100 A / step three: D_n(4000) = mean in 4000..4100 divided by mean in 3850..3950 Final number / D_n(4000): 1.3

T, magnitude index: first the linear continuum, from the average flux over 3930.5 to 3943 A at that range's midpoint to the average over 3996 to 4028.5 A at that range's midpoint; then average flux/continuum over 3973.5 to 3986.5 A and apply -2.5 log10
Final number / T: 0.08 mag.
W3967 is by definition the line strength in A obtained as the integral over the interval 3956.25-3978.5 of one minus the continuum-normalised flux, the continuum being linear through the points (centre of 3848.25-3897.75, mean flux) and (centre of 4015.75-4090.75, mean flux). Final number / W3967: 6.8 A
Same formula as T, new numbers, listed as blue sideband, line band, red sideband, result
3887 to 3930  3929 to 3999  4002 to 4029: 0.24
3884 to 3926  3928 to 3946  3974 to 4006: 0.36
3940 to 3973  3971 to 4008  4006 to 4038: 0.01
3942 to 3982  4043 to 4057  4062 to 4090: -0.14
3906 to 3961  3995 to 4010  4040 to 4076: -0.08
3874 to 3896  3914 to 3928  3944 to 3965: -0.23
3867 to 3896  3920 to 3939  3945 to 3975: 0.12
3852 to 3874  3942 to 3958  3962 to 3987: -0.15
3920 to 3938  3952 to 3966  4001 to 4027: 0.08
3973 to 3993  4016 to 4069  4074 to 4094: -0.15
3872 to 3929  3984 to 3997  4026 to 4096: -0.06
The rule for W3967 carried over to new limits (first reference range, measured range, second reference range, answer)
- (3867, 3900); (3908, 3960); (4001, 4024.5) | 4.3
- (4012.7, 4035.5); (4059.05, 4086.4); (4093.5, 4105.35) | -2.7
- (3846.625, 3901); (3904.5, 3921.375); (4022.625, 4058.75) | -1.5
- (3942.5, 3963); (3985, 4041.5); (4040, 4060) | -3.3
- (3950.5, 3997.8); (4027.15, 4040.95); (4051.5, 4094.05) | -1.8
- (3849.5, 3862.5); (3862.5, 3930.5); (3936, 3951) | -2.9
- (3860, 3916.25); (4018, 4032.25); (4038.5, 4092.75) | -1.1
